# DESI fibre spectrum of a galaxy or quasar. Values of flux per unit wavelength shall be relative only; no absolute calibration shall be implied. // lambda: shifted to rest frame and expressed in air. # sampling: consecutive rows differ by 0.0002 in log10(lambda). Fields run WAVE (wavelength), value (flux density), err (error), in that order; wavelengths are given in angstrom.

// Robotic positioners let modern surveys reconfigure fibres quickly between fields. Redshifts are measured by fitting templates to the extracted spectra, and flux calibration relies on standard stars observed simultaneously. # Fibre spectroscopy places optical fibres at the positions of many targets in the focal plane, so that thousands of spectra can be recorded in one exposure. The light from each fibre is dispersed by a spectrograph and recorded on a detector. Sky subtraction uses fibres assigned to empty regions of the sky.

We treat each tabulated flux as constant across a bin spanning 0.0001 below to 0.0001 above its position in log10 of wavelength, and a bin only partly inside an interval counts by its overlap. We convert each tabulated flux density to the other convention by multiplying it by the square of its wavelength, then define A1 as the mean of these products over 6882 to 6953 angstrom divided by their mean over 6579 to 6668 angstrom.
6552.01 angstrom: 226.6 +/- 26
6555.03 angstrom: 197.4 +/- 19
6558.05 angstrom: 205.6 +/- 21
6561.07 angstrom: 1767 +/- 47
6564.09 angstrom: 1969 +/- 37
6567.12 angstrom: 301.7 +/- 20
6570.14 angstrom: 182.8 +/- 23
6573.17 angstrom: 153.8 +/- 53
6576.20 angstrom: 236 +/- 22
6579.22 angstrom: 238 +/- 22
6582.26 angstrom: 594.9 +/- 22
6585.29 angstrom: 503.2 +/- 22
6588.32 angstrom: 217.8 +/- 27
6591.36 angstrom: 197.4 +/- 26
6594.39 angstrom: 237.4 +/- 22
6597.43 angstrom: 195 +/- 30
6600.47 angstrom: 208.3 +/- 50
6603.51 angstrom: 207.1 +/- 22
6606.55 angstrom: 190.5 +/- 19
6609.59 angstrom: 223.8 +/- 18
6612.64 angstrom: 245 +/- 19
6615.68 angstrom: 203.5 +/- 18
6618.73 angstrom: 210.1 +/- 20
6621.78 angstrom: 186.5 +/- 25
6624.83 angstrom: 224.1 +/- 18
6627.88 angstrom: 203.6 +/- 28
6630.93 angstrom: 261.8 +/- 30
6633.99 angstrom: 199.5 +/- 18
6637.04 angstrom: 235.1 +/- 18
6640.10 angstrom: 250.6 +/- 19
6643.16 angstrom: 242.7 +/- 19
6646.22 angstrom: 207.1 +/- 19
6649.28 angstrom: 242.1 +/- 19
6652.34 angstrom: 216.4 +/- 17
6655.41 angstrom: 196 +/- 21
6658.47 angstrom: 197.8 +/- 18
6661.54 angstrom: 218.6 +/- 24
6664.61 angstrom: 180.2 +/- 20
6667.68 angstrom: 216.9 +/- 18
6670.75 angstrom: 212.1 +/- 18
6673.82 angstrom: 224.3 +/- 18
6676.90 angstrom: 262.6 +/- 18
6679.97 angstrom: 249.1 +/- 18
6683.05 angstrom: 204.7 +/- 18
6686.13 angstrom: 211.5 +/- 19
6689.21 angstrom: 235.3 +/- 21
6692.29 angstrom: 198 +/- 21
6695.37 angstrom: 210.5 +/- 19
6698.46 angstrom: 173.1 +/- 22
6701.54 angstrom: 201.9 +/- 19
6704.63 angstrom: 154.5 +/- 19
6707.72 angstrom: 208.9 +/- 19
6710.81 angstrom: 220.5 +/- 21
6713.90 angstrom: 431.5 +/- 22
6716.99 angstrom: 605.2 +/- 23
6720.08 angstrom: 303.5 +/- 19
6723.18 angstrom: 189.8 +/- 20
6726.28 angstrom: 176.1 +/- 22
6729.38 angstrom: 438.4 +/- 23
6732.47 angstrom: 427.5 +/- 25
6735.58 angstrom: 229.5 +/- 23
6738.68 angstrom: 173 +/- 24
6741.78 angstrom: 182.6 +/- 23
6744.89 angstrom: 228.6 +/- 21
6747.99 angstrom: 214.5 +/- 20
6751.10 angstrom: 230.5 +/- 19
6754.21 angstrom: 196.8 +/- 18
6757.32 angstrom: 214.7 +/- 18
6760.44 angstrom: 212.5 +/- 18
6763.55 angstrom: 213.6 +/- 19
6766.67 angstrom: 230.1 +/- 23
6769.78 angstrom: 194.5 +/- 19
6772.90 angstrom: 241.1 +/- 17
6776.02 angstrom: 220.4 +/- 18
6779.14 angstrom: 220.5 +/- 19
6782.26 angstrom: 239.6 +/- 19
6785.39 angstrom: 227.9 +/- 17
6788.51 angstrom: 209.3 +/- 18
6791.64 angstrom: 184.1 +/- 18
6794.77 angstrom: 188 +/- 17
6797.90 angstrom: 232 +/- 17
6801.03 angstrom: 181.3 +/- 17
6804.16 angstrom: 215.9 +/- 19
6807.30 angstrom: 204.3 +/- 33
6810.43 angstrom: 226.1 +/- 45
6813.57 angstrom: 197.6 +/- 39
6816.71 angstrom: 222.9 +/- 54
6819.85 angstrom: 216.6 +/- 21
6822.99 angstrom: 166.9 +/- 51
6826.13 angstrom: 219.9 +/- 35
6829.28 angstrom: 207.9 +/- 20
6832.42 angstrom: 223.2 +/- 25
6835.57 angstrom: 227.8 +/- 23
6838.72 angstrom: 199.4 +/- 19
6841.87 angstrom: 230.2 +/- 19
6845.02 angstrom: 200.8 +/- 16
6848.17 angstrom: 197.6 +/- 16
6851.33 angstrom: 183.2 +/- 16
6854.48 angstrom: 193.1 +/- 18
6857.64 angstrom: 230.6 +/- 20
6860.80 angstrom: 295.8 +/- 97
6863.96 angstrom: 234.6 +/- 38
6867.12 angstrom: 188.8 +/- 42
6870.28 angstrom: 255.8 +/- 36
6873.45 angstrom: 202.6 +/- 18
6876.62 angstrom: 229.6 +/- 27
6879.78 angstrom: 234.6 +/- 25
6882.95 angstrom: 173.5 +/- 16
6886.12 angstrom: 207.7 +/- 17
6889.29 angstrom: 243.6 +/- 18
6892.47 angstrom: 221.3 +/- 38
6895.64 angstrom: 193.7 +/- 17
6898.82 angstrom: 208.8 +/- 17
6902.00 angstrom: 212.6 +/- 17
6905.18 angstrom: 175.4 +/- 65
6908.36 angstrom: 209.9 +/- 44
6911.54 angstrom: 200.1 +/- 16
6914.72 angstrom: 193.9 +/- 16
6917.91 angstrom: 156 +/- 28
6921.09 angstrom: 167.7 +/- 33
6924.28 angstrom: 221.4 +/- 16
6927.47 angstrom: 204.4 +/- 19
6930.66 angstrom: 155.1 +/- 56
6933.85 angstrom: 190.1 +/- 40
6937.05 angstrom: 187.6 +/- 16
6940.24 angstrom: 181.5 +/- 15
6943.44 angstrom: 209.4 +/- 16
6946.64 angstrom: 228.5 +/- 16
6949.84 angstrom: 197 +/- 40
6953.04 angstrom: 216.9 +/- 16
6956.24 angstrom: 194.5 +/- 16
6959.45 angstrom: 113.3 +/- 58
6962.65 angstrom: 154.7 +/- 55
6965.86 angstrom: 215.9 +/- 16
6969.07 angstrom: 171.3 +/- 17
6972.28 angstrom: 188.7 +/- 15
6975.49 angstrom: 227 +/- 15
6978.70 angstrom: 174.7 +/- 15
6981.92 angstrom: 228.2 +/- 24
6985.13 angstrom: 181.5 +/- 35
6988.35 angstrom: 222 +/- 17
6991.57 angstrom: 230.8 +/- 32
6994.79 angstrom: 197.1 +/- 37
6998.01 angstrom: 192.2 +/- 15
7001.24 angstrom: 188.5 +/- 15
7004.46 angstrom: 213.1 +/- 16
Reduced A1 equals 0.91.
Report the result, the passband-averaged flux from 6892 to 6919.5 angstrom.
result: 196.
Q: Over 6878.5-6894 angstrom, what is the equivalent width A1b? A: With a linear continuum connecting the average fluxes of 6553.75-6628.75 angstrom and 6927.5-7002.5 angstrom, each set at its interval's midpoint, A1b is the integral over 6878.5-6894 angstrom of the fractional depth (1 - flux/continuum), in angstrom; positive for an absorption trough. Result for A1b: 1.0 angstrom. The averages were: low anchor 373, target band 216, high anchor 194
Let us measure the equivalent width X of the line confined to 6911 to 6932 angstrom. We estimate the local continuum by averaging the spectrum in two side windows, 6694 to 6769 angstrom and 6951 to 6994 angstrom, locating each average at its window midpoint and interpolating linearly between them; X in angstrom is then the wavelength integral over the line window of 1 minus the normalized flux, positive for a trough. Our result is 2.2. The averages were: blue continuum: 252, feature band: 185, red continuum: 194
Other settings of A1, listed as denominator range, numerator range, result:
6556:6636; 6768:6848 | 0.62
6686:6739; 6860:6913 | 0.84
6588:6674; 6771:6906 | 1.06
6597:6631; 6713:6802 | 1.22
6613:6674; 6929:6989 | 0.97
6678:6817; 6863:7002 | 0.90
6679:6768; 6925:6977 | 0.82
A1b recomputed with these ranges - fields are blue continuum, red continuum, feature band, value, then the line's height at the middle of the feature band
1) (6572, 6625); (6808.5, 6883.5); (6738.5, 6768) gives 2.2 angstrom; 228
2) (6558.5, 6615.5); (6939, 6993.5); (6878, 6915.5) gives 5.0 angstrom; 239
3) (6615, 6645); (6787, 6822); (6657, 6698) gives 0.4 angstrom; 218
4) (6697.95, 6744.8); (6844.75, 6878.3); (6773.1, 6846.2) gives 8.6 angstrom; 241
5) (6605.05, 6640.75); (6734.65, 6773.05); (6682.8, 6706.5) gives 1.8 angstrom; 215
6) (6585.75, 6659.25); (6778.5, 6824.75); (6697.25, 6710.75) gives 1.7 angstrom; 215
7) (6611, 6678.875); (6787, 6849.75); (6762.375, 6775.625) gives -0.6 angstrom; 211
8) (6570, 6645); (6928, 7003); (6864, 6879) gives -1.1 angstrom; 206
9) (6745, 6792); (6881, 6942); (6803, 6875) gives -2.9 angstrom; 207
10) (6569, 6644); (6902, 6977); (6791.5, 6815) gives 0.7 angstrom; 211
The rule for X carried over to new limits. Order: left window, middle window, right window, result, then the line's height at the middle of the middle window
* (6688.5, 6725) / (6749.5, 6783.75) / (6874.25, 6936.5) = 3.3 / 243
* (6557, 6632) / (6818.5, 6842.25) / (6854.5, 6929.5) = 3.3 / 245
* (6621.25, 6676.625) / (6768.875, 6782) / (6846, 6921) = -0.5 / 214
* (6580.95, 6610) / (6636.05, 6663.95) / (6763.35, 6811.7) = 4.1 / 259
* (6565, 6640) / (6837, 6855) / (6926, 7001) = 1.1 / 215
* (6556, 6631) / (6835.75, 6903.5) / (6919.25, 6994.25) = 5.9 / 237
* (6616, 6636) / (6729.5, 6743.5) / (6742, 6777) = -3.6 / 216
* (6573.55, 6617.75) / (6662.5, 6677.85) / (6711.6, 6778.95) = 2.6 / 262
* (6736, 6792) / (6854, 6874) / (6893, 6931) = -3.2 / 200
